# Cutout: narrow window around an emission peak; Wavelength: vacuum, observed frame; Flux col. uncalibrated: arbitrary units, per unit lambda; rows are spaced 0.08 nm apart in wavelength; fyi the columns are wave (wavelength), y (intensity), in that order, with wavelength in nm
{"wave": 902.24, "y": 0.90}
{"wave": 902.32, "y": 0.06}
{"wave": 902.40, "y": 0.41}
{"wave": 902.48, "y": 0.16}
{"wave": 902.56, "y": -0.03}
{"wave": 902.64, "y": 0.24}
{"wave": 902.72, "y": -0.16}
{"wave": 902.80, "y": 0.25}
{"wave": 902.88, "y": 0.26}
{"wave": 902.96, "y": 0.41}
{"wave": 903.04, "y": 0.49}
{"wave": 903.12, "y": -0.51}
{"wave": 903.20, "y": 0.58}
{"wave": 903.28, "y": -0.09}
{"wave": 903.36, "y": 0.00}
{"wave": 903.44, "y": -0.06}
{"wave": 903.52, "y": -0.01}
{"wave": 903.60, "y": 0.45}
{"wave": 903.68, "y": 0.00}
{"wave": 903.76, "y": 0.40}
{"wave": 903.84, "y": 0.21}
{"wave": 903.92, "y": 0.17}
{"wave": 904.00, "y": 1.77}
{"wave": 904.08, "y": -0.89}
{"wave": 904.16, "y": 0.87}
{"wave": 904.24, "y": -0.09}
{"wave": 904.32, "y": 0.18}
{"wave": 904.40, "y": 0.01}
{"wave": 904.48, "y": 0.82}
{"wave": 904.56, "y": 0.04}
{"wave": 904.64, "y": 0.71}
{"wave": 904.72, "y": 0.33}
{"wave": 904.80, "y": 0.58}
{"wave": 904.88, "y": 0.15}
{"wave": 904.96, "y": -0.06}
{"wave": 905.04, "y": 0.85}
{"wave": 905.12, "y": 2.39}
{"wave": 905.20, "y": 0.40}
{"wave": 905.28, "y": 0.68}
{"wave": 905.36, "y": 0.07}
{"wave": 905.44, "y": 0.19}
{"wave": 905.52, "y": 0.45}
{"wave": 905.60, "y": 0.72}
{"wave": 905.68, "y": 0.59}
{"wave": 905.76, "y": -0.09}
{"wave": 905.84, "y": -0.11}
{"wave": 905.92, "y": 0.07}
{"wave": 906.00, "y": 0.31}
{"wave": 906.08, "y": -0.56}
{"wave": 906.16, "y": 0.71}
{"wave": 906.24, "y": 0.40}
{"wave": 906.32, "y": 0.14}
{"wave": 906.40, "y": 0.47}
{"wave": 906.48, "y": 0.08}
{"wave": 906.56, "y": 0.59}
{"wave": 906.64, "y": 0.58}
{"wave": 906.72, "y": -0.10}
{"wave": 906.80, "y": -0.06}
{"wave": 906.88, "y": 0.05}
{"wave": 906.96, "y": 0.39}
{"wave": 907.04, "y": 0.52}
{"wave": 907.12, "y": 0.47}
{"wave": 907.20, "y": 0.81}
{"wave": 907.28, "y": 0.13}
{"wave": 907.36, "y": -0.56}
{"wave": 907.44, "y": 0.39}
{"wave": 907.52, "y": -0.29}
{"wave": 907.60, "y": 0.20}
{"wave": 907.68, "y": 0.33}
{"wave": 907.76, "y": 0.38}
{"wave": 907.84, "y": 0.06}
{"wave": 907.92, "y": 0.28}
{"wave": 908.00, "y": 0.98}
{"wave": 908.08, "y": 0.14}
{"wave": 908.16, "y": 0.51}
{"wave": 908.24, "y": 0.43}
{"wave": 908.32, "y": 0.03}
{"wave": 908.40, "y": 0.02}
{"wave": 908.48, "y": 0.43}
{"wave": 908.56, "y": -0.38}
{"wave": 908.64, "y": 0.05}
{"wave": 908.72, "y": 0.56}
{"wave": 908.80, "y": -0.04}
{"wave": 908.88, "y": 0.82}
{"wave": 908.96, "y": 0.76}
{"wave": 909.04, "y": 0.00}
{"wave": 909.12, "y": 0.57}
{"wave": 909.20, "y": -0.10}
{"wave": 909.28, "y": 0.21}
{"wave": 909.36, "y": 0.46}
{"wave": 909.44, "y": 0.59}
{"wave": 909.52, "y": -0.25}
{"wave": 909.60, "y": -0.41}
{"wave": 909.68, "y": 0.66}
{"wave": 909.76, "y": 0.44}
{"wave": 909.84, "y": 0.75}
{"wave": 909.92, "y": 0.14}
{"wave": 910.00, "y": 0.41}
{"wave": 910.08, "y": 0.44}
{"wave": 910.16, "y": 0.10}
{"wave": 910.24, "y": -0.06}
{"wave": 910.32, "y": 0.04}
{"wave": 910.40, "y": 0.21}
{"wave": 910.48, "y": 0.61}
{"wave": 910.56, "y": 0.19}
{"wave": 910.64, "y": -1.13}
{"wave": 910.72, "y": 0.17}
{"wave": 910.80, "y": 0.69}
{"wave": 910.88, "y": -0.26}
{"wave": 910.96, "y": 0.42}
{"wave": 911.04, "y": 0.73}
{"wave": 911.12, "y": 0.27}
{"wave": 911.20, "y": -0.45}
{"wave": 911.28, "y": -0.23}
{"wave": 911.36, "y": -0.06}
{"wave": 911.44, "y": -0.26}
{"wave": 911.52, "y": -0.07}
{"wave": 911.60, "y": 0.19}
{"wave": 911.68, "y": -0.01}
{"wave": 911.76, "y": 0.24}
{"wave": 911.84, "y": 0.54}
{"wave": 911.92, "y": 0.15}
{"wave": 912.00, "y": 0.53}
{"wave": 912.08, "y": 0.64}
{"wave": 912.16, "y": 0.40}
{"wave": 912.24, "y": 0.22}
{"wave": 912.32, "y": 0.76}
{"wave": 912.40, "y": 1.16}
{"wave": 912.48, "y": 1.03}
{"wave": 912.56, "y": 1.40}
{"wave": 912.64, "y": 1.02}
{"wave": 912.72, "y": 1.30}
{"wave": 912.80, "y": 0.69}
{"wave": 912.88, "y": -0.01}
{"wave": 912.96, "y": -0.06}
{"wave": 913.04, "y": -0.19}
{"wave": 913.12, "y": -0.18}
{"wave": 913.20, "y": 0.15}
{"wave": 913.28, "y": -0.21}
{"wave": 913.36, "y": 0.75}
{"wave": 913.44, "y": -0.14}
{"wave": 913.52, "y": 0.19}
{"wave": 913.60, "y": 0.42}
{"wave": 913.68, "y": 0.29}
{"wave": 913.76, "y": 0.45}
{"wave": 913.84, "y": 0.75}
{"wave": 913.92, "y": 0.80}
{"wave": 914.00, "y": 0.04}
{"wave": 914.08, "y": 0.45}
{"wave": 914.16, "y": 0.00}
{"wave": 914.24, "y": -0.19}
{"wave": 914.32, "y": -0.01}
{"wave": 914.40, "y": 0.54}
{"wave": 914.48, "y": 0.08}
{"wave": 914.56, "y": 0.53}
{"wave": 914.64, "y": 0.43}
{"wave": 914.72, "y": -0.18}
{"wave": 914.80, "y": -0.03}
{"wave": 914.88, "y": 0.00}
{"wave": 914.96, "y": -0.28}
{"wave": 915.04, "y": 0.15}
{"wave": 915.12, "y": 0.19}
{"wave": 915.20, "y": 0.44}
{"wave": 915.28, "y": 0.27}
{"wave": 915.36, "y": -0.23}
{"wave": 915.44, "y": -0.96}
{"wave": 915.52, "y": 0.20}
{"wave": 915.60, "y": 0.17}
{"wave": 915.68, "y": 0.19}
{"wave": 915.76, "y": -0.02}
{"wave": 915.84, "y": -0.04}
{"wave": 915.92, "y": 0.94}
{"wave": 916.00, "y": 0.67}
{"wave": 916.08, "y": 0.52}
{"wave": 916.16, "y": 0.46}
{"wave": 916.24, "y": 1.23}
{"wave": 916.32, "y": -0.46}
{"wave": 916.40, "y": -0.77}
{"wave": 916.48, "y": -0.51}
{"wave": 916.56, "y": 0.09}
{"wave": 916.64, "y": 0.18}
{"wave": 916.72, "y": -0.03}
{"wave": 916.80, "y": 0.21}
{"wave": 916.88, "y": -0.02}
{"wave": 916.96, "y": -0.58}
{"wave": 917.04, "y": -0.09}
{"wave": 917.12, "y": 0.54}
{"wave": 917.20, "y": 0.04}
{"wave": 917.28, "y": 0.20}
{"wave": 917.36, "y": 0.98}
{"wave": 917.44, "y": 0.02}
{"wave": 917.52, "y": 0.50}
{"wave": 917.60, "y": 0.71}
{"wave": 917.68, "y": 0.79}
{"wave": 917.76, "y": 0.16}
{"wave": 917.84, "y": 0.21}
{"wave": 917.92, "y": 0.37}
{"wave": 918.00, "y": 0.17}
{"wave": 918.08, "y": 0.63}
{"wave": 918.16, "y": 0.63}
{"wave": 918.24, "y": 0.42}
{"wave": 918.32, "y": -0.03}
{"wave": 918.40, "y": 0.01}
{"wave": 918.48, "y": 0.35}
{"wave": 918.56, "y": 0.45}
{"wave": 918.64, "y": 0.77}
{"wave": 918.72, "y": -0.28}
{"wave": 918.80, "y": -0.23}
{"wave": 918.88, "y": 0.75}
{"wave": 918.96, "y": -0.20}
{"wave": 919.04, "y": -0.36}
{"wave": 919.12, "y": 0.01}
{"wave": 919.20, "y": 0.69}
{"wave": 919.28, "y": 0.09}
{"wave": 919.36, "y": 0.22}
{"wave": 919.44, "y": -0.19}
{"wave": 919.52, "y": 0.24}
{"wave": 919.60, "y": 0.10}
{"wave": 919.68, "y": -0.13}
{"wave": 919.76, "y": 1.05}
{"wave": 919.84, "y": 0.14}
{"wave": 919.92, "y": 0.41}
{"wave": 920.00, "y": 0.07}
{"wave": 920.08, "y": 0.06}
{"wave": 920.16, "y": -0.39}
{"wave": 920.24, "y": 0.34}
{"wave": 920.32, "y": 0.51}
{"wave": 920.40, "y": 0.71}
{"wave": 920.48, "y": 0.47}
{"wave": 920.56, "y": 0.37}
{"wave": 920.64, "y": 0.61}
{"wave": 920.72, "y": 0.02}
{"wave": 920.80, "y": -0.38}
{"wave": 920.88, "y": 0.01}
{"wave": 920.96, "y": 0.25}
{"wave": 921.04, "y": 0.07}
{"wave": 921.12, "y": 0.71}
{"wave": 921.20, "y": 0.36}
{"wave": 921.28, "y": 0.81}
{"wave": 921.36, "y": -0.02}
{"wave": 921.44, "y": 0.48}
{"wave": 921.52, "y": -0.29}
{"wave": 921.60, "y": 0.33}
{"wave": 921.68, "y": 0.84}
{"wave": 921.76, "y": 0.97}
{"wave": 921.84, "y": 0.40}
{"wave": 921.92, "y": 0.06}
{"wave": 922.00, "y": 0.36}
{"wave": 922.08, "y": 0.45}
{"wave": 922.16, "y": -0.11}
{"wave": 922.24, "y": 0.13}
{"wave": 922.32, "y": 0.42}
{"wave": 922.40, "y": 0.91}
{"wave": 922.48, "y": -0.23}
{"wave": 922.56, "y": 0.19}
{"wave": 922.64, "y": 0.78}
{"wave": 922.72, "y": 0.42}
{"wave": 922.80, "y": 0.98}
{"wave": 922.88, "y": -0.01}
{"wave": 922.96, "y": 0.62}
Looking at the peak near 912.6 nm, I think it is H-gamma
